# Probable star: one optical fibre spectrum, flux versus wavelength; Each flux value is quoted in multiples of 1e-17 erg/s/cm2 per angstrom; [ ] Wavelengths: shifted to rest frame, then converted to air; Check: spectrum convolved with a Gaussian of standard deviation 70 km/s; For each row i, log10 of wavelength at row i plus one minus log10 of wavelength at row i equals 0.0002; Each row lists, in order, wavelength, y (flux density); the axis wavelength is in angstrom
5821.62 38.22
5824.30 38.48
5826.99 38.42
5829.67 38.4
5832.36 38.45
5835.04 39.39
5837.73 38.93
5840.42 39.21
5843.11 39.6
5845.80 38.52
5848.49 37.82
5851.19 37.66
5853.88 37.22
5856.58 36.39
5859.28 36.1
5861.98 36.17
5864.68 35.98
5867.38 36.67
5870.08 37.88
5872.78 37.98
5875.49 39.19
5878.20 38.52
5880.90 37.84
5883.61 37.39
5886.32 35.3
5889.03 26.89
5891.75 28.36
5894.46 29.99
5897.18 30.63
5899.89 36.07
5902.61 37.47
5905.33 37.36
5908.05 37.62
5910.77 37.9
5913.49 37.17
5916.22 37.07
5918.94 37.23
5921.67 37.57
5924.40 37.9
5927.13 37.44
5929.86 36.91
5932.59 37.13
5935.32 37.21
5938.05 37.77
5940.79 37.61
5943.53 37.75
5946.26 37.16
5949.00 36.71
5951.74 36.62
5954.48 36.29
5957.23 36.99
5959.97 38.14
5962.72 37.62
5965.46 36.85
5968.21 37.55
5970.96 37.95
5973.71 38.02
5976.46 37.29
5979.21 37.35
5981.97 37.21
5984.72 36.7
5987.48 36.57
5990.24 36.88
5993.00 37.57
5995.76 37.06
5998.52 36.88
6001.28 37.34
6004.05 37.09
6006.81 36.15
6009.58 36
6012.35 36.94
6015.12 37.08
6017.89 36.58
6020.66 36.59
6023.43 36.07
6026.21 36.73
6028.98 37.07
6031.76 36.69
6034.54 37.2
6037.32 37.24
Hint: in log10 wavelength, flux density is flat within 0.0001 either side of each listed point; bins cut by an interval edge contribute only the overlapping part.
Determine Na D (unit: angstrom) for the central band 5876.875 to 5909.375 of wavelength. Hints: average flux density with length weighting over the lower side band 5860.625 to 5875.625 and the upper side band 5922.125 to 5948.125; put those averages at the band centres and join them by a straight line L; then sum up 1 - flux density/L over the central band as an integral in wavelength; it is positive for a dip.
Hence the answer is 2.5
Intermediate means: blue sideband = 37.2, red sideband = 37.4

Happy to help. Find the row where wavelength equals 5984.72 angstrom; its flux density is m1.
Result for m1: 36.7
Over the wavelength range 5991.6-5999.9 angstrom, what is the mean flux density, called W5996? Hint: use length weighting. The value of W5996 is 37.2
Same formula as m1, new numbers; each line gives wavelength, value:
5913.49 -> 37.17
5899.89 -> 36.07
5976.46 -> 37.29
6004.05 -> 37.09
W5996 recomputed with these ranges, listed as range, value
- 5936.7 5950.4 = 37.4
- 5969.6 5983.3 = 37.6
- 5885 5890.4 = 31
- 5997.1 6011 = 36.7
